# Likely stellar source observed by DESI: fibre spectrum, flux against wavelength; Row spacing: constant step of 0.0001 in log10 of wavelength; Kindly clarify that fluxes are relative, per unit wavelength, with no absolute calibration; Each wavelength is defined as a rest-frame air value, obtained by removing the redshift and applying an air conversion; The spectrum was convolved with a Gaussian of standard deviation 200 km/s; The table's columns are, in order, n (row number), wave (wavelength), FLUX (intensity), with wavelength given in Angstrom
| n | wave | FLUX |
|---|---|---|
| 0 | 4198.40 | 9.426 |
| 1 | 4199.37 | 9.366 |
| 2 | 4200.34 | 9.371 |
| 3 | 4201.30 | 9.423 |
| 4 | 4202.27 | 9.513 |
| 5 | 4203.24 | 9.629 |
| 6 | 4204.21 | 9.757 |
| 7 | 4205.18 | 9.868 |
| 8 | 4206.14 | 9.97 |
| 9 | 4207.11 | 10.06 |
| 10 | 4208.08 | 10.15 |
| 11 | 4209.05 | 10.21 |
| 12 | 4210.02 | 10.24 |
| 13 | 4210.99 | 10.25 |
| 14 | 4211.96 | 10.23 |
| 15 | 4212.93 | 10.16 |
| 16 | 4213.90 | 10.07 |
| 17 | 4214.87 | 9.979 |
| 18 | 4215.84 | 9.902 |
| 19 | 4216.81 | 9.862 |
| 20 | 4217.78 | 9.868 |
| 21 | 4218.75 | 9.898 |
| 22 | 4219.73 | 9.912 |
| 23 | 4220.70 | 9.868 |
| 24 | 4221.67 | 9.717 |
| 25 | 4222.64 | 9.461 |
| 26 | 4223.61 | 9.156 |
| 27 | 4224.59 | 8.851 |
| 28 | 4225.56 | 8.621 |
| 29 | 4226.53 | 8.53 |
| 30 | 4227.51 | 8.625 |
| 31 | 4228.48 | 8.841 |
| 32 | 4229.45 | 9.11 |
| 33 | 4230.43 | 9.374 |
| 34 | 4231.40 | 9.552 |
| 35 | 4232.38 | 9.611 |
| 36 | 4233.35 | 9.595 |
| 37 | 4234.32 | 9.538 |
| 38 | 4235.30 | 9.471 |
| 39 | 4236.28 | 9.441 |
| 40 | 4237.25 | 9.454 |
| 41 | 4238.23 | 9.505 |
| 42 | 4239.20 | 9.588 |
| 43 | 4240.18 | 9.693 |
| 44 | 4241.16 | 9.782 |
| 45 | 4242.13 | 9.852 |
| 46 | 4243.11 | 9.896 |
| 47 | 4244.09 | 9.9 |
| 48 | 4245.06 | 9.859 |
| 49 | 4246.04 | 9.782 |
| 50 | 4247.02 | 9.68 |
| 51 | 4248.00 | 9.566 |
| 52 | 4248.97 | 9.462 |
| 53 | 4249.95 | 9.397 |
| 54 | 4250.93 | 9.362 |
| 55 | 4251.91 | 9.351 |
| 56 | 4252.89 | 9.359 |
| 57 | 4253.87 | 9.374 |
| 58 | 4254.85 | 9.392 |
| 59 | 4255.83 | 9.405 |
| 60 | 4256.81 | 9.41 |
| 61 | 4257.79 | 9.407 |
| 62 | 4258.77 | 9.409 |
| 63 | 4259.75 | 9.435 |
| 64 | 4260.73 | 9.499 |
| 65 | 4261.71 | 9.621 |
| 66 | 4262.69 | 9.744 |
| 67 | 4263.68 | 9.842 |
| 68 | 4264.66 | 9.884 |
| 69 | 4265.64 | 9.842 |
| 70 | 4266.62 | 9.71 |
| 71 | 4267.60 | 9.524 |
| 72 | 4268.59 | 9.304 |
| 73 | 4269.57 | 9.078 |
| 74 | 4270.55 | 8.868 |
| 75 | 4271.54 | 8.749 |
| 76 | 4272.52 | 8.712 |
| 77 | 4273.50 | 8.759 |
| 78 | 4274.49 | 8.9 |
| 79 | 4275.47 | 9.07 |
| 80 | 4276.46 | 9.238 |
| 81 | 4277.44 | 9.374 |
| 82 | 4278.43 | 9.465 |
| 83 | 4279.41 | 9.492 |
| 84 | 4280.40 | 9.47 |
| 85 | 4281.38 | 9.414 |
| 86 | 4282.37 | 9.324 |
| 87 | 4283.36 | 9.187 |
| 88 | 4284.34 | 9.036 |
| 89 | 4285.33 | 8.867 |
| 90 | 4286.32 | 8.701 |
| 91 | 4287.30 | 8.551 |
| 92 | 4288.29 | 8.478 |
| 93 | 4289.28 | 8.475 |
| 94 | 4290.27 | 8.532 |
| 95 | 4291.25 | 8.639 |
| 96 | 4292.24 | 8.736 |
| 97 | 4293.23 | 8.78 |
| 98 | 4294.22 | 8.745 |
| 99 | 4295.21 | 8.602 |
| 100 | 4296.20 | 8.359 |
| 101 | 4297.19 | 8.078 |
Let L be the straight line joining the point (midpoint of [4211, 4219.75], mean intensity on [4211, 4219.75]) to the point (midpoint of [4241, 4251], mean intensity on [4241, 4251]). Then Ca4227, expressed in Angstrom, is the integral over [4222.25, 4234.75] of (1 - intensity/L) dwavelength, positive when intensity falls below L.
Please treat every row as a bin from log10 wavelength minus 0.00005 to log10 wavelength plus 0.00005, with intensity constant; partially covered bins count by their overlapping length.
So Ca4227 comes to 0.9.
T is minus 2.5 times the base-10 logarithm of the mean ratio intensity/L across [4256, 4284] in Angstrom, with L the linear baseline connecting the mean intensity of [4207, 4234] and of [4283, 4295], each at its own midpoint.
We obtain -0.04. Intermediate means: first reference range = 9.63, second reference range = 8.72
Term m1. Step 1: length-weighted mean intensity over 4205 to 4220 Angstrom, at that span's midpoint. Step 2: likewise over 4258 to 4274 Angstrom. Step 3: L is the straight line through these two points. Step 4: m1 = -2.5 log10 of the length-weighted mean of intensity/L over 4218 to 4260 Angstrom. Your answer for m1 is 0.03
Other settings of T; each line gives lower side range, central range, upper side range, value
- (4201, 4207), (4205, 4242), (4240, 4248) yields 0.014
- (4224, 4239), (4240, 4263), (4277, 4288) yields -0.044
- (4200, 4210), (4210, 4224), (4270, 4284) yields -0.021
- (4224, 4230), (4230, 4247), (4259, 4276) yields -0.084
